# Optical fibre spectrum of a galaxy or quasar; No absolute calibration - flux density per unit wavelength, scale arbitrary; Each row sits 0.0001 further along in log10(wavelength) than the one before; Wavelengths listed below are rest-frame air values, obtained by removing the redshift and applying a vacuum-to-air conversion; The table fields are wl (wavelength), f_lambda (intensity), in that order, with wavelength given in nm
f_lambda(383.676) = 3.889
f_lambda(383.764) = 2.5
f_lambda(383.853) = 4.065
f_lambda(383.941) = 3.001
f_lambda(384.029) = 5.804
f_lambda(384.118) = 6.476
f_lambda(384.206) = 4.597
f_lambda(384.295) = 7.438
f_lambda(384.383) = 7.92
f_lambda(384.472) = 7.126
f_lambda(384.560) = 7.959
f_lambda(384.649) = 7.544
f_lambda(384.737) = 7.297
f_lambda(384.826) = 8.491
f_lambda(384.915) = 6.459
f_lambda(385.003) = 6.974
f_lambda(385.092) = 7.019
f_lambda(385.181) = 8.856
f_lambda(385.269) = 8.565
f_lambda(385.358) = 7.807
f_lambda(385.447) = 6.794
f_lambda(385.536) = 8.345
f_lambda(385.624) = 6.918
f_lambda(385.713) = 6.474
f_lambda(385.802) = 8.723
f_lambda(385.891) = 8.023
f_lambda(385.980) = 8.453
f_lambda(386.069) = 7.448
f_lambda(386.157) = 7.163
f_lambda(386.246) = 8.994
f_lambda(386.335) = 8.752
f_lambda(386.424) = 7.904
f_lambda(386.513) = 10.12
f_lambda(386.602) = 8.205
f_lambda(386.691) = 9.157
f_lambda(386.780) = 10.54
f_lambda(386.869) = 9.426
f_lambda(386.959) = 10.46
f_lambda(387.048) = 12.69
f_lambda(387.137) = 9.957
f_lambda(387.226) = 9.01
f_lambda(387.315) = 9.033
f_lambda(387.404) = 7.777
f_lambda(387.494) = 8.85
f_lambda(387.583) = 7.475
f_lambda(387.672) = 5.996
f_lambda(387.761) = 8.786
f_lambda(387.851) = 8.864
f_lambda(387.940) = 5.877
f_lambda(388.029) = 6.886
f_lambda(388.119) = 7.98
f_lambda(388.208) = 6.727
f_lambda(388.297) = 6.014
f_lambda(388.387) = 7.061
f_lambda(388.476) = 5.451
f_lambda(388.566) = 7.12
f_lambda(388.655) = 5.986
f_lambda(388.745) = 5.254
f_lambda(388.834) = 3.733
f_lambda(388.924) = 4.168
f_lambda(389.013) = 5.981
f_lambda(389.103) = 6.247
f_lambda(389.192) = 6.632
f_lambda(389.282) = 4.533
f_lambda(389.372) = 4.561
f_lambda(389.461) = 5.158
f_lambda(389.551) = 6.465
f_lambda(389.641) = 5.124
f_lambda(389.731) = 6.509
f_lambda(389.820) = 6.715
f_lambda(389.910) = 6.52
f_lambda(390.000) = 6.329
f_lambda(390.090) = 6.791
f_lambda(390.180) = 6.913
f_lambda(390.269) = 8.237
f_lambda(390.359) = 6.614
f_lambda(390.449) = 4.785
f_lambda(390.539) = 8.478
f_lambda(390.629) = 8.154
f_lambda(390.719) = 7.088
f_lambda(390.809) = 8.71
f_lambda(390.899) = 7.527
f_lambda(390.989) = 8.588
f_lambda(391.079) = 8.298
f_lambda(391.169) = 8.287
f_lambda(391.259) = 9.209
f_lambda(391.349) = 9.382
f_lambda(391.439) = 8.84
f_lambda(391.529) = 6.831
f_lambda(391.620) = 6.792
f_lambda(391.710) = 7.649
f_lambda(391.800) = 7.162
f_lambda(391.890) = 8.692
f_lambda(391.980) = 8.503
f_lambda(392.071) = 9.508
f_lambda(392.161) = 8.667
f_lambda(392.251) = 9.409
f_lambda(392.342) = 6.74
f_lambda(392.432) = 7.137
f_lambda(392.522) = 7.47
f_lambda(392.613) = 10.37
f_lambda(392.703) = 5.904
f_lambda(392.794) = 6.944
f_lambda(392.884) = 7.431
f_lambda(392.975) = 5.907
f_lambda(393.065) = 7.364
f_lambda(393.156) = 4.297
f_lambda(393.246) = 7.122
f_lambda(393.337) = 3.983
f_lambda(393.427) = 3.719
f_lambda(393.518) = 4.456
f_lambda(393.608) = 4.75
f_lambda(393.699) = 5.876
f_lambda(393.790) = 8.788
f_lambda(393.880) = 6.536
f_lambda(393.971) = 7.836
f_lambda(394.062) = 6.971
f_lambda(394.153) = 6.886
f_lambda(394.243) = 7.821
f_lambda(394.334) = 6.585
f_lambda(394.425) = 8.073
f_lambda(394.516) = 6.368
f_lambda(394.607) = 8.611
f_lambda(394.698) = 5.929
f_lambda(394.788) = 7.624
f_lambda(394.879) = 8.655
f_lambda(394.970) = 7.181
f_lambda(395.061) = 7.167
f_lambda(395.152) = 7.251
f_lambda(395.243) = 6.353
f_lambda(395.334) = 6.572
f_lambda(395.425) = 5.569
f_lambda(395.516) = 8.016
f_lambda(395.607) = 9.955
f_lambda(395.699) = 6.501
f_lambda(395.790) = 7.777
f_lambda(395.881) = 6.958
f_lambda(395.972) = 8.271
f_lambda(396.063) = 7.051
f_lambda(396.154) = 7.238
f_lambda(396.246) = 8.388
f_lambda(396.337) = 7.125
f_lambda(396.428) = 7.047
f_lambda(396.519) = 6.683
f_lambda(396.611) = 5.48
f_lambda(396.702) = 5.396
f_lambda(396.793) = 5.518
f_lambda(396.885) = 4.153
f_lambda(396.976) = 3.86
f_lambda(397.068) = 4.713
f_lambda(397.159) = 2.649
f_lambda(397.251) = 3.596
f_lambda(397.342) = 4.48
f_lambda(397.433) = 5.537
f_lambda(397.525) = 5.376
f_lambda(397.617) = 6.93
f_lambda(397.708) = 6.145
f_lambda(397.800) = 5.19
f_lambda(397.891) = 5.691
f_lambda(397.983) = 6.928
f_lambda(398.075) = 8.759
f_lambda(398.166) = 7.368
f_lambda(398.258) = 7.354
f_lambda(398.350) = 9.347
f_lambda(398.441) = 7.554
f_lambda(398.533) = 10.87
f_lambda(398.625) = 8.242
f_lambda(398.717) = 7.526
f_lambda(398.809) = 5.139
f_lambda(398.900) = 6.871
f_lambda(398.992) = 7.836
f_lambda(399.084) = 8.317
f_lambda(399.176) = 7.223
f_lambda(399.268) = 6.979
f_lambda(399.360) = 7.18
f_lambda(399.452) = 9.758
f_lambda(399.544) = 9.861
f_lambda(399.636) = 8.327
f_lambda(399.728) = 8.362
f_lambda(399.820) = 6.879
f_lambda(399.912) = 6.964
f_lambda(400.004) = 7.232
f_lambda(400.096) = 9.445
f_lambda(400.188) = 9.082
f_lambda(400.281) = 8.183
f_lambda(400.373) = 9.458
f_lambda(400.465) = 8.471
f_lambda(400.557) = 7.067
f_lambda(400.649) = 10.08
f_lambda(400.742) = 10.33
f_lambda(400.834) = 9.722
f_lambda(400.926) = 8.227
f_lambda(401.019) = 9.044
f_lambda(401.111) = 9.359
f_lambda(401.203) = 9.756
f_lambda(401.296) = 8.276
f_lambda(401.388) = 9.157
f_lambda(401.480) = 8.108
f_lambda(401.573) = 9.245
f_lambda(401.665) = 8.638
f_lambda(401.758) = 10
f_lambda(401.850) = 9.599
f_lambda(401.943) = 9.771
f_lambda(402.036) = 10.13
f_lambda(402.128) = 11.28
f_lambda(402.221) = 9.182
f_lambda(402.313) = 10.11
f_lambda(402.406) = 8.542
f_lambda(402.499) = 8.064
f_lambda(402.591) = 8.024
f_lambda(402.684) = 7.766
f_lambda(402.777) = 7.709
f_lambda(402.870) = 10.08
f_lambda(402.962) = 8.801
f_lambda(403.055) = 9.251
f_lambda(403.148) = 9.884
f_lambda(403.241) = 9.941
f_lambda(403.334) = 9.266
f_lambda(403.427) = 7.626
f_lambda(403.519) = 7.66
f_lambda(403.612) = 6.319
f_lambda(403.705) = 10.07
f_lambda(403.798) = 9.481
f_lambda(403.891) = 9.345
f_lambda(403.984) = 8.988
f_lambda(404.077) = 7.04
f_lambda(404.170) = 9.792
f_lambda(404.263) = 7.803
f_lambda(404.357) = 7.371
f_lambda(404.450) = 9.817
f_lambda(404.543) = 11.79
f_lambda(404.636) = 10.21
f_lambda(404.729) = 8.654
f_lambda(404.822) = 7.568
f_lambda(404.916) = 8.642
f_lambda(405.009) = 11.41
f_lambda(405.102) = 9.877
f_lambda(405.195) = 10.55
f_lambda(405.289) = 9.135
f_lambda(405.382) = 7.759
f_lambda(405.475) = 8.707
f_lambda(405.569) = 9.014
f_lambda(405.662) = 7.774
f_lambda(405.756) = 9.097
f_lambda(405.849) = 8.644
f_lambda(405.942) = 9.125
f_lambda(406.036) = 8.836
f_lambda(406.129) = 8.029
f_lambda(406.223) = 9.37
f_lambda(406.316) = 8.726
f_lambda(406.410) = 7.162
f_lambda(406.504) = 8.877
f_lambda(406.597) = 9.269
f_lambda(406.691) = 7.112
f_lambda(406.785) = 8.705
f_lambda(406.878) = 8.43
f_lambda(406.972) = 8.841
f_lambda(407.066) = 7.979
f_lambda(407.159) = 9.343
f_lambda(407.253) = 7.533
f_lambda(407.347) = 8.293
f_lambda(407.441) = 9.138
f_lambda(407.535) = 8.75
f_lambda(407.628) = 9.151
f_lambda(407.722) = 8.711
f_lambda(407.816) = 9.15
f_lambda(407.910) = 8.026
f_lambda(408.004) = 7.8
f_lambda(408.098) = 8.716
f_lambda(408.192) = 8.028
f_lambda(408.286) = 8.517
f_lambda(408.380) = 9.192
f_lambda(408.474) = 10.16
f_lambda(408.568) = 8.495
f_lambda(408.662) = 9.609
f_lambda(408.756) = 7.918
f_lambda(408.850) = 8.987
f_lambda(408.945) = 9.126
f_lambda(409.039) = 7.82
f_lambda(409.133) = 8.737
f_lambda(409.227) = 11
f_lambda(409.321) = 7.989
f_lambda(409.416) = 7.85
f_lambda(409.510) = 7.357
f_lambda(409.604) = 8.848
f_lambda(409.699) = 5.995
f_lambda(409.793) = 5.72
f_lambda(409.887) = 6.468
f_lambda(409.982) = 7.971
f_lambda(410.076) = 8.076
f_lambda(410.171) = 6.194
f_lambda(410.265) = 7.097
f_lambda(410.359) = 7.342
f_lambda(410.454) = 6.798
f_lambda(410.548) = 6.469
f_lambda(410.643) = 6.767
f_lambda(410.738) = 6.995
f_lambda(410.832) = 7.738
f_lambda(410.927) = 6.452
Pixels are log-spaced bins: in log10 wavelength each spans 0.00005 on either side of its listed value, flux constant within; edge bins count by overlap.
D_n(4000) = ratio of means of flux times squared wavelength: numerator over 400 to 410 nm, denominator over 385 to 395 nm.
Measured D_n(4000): 1.3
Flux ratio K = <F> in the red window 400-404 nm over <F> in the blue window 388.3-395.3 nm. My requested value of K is 1.30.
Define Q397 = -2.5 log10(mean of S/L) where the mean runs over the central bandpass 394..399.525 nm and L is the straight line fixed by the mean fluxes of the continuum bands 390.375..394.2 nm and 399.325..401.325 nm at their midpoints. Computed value 0.17 mag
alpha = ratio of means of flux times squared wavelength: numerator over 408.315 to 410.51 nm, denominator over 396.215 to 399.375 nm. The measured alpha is 1.3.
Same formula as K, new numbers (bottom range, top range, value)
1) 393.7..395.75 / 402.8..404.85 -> 1.23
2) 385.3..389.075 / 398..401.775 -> 1.08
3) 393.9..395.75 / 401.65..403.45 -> 1.26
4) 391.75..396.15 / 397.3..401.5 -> 1.11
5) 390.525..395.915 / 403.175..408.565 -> 1.20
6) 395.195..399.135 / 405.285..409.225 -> 1.30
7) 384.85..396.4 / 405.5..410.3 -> 1.14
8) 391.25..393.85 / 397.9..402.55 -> 1.19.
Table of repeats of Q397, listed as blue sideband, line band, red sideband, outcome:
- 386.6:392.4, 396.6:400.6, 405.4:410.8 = 0.12 mag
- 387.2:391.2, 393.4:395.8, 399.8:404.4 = 0.10 mag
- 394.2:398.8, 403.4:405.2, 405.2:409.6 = -0.11 mag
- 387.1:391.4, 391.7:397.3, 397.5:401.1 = 0.10 mag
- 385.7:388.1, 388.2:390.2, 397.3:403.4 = 0.40 mag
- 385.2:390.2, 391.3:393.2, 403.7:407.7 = 0.01 mag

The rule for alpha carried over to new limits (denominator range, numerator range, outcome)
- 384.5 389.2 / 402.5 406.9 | 1.25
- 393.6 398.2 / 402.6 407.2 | 1.40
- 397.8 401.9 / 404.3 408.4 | 1.09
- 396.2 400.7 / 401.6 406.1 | 1.31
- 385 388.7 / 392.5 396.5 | 0.90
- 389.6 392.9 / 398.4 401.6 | 1.15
